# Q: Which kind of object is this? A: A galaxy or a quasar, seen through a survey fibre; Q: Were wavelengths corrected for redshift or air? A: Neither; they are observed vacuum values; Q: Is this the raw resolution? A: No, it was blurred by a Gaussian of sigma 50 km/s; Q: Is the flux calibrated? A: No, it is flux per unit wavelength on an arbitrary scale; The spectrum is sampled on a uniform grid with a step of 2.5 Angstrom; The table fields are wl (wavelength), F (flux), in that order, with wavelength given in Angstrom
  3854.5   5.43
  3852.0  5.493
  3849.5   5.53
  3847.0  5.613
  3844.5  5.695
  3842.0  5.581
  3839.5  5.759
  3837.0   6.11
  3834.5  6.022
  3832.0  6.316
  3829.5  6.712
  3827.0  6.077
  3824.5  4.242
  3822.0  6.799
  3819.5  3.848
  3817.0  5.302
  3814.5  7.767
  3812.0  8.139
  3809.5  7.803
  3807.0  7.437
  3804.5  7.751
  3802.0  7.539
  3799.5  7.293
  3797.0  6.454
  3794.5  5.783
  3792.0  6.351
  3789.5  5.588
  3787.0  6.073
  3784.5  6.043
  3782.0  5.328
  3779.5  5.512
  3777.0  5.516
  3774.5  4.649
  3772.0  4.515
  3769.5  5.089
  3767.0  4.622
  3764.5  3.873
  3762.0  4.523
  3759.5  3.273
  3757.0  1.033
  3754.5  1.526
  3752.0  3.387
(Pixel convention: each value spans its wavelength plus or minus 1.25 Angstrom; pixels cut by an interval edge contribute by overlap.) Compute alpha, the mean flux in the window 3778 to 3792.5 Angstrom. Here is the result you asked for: 5.78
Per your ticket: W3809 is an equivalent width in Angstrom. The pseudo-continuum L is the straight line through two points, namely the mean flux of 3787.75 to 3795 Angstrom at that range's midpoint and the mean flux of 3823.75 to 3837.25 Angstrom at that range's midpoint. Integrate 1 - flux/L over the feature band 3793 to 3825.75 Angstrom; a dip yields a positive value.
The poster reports -3.8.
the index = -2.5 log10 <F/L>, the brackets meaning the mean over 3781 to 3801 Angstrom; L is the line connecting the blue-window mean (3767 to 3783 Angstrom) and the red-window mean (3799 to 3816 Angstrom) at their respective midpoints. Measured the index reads 0.034 mag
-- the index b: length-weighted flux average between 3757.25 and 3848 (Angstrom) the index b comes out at 5.81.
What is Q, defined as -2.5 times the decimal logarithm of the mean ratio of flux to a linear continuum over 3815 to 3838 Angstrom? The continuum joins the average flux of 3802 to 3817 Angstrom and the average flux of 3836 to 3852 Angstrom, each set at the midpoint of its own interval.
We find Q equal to 0.14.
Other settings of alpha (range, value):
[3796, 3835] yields 6.61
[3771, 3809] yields 6.17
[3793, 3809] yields 7.07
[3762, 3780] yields 4.78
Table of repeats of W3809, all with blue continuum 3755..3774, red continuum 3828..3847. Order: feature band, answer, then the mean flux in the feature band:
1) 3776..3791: -4.57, 5.69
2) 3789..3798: -2.71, 6.07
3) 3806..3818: -4.85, 7.33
